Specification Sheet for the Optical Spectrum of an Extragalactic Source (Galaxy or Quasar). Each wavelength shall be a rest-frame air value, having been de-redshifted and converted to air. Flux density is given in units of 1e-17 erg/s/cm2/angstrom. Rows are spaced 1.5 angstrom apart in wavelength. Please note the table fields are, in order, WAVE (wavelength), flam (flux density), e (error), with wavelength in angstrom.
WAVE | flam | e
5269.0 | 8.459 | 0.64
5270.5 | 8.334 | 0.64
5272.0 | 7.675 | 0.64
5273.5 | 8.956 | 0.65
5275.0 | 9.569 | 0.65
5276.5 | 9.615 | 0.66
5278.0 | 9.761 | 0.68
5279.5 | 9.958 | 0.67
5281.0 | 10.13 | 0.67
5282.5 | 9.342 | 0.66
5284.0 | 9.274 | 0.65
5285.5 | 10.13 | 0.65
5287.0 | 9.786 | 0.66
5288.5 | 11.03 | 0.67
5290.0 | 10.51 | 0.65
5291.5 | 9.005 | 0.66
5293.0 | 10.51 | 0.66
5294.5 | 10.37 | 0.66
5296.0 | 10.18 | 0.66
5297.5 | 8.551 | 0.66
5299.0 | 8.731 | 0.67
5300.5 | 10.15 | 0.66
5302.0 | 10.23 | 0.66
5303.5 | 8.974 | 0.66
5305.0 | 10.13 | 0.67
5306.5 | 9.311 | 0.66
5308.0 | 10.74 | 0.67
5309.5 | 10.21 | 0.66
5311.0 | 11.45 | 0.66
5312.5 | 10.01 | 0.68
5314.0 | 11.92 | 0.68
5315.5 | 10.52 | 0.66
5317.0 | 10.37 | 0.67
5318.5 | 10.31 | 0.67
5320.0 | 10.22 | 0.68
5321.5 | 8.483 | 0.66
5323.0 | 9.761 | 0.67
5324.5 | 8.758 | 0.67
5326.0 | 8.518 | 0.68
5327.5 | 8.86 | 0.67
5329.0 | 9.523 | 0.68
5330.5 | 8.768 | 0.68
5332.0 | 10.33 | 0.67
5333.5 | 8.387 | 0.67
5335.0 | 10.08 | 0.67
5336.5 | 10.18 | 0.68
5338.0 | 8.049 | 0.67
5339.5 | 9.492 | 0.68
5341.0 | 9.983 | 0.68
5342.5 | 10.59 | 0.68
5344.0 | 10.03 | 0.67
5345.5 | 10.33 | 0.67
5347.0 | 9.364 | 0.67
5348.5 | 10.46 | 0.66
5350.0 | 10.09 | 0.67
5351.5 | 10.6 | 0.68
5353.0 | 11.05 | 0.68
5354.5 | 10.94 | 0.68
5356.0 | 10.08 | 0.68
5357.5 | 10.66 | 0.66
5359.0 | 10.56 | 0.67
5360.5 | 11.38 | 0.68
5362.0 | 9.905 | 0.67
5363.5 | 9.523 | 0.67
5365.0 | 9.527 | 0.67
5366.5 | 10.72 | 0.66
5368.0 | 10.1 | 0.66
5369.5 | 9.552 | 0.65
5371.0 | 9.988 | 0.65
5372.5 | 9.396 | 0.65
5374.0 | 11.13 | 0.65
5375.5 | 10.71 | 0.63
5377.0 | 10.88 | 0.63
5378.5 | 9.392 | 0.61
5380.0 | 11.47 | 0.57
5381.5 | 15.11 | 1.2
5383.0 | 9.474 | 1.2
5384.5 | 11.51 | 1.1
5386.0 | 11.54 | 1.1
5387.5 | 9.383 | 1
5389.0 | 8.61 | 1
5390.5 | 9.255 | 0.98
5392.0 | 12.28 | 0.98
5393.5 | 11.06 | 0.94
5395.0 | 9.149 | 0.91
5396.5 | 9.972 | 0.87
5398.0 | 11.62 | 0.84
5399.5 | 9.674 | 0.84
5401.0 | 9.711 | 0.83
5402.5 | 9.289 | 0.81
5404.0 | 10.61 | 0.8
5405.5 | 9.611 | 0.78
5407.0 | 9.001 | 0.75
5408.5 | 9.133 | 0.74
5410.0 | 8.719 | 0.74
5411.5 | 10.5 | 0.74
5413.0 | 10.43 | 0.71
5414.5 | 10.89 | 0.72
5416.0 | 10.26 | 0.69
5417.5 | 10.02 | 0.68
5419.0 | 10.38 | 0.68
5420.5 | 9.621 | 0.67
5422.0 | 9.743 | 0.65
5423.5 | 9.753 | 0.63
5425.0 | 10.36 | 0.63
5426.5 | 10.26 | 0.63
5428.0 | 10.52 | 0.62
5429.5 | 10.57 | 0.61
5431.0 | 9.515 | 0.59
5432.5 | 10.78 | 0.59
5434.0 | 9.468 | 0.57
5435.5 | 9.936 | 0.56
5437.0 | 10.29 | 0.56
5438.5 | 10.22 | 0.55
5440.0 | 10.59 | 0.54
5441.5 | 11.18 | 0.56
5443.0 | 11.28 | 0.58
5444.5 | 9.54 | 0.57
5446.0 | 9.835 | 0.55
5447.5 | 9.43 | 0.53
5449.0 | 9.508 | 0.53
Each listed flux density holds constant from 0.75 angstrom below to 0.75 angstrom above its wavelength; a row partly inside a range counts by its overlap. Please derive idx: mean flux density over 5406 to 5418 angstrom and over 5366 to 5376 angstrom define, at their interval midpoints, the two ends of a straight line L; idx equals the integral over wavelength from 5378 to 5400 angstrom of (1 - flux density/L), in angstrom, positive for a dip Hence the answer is -1.3 angstrom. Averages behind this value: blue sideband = 10.2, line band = 10.7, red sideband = 9.86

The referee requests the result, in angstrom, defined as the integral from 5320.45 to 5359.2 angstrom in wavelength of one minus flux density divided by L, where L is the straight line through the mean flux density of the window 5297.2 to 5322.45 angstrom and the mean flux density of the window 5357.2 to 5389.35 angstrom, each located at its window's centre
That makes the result 1.9 angstrom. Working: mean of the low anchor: 10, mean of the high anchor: 10.5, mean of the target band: 9.76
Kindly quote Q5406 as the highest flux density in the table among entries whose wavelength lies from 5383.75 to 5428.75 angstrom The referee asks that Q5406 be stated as 12.28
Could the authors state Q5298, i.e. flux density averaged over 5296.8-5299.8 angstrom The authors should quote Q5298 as 8.67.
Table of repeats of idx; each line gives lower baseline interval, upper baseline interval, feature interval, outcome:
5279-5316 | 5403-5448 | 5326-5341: 1.1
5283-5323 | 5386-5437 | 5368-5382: -1.0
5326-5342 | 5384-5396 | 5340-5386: -3.0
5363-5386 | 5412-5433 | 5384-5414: 1.0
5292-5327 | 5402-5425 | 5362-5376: -0.2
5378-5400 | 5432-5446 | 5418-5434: 0.5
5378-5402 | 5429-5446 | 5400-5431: 1.4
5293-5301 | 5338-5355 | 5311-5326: -0.2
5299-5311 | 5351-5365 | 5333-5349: 0.9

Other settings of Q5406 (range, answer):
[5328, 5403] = 15.11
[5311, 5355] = 11.92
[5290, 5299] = 10.51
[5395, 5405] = 11.62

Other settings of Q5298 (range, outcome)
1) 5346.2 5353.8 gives 10.3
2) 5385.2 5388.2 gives 10.5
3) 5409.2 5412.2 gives 9.59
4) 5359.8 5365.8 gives 10.1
